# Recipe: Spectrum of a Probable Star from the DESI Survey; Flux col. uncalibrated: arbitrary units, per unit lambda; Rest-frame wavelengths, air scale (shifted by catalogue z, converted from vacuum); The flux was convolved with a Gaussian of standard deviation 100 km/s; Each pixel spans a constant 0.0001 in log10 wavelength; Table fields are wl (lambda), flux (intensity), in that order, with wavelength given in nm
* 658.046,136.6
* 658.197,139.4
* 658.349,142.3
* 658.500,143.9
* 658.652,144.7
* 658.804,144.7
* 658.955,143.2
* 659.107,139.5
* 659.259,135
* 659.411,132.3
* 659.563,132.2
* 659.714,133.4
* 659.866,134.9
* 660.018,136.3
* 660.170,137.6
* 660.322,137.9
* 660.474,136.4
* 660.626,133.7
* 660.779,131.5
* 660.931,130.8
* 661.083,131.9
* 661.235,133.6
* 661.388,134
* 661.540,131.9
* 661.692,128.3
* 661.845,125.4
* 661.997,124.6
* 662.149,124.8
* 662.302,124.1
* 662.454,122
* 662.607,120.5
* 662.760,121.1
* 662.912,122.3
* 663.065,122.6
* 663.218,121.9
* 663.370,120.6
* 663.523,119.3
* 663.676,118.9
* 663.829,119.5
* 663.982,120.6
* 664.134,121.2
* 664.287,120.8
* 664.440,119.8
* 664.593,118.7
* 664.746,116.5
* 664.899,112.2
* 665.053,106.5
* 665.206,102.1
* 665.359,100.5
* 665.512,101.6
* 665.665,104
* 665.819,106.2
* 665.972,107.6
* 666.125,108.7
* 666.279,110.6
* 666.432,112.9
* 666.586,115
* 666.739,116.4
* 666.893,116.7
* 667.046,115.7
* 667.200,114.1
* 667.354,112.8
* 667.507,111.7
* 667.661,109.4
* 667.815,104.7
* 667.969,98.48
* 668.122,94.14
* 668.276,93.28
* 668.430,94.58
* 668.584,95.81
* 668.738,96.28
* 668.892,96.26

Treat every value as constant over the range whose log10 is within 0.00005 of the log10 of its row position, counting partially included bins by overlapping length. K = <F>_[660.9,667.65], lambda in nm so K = 118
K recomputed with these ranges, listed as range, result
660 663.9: 127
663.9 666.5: 111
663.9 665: 118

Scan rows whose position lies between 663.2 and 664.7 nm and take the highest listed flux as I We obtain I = 121.9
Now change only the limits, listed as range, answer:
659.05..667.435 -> 139.5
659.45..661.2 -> 137.9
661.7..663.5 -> 125.4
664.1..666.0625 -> 121.2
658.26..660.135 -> 144.7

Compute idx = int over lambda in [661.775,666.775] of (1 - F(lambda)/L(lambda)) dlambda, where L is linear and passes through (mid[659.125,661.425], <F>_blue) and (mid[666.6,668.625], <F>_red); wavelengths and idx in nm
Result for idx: 0.13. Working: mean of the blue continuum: 134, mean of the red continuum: 106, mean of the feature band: 116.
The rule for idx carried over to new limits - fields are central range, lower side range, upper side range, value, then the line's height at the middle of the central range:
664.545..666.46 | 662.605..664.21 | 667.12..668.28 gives 0.09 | 113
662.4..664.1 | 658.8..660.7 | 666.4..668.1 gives 0.05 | 125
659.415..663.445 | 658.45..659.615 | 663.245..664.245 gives 0.02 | 130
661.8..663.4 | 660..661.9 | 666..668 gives 0.06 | 127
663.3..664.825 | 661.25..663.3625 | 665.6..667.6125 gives 0.00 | 120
